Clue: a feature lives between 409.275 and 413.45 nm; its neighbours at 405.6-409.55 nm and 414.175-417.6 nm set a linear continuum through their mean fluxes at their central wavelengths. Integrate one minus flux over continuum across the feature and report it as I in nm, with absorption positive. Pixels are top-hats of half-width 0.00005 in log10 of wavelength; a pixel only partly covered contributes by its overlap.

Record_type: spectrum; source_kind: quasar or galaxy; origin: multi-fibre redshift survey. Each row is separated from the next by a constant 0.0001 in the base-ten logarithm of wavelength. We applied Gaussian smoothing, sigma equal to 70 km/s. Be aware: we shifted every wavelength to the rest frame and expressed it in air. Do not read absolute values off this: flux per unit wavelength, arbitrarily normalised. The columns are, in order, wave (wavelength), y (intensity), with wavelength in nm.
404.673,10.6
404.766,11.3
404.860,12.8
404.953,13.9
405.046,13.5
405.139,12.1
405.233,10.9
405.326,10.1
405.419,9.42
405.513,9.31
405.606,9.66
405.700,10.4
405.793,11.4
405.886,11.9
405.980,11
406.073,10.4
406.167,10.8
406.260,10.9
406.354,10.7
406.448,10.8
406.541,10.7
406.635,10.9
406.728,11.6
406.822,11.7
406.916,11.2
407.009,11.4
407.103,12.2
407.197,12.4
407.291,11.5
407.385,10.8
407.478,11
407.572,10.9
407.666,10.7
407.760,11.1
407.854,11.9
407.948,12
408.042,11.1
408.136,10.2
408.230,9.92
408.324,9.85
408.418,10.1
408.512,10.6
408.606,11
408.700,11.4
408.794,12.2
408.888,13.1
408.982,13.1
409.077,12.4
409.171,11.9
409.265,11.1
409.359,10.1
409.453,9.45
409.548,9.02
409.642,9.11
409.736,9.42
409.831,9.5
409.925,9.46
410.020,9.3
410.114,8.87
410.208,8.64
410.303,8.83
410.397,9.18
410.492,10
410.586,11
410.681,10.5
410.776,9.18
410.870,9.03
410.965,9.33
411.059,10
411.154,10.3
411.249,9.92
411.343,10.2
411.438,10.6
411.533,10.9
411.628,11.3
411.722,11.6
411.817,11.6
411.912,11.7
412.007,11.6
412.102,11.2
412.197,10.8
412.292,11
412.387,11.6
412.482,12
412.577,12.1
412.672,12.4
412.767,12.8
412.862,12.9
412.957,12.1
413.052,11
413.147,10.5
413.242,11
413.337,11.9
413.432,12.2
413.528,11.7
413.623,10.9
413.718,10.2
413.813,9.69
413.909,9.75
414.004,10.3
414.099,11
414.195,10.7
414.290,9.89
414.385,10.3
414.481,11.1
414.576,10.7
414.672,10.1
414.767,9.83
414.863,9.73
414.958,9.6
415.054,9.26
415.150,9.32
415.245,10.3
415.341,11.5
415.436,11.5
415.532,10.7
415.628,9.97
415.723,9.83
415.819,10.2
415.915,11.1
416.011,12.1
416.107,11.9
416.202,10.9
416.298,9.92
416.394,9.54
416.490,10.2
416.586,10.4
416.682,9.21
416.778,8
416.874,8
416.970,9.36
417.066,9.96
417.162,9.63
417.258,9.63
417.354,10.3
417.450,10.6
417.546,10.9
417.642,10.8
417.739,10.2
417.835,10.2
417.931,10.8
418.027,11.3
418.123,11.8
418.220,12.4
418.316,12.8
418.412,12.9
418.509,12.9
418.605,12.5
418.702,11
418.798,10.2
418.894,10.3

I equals 0.04 nm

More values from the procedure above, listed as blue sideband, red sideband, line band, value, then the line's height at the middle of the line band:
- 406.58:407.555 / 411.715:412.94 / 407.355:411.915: 0.44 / 11.6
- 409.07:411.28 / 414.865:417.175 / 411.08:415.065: -0.41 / 9.93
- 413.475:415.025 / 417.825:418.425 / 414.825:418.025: 0.27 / 11.1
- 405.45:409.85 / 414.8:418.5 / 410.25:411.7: 0.10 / 10.8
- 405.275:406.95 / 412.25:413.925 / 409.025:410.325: 0.15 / 11.1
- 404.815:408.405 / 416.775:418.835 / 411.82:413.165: -0.09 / 11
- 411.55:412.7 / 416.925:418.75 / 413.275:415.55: 0.17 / 11.3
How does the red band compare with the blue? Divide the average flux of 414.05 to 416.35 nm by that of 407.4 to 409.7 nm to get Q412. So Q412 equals 0.96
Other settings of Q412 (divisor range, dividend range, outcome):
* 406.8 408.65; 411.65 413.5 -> 1.06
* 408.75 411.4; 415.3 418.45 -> 1.04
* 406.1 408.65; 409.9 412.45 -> 0.93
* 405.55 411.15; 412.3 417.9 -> 0.99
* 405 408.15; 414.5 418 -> 0.92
